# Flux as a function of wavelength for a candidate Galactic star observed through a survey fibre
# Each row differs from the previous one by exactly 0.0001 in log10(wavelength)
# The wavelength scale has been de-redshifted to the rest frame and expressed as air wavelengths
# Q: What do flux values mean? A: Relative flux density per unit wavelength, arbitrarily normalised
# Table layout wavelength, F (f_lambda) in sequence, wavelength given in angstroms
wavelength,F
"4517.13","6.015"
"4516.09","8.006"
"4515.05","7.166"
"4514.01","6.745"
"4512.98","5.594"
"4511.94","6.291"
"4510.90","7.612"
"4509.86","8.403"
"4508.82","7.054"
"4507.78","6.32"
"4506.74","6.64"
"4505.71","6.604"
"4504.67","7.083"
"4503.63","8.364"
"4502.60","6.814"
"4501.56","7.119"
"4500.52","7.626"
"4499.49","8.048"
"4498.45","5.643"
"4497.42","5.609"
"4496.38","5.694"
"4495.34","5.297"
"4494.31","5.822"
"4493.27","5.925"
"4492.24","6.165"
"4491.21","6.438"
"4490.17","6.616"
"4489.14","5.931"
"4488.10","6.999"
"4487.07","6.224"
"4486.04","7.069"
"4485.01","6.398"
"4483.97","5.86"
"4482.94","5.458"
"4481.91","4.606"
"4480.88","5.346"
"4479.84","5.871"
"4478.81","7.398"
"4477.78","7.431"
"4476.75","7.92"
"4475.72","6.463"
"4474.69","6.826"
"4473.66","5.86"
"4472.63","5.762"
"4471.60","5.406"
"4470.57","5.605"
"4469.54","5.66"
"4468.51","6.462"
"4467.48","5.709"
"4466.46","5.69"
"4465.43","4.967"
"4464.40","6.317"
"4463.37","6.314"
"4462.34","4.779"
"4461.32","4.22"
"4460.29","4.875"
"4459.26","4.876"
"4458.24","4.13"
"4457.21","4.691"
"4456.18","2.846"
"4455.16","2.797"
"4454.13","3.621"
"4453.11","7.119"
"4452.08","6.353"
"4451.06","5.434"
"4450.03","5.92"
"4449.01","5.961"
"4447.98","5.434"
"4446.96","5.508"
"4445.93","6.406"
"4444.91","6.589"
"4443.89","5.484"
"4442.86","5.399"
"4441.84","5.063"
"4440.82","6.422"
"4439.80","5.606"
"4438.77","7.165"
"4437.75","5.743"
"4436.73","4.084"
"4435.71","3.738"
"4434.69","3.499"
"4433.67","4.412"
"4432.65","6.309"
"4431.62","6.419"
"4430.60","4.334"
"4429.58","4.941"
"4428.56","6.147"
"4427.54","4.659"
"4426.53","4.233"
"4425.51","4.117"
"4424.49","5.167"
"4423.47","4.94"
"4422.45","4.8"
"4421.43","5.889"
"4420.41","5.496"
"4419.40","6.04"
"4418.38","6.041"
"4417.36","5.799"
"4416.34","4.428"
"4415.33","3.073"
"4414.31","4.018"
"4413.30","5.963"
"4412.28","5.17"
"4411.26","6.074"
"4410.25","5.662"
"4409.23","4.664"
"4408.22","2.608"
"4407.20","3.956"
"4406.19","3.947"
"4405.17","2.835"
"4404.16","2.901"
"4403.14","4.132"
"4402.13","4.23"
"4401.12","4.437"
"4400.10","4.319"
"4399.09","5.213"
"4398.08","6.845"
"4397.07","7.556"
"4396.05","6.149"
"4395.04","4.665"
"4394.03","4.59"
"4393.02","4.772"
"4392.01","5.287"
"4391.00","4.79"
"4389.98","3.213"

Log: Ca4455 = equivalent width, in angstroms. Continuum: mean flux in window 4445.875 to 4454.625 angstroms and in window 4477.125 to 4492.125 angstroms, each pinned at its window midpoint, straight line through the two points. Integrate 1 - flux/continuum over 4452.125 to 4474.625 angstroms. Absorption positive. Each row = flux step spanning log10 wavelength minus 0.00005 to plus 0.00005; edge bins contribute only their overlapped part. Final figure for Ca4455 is 2.84 angstroms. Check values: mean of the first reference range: 5.72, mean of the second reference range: 6.27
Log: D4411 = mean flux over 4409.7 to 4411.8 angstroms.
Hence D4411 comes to 5.83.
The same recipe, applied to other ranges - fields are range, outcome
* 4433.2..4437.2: 3.93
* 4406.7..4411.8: 4.59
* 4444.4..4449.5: 5.98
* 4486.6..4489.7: 6.39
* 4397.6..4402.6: 5.01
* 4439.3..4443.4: 5.62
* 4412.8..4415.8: 4.37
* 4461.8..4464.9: 5.79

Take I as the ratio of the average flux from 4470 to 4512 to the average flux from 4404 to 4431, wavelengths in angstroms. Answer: 1.36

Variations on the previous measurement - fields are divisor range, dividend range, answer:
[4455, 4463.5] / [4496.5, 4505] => 1.59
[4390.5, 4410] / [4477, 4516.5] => 1.42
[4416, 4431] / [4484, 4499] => 1.19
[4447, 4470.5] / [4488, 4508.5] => 1.26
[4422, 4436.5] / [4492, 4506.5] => 1.36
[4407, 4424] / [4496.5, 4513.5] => 1.38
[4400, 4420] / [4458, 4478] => 1.27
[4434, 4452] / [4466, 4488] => 1.12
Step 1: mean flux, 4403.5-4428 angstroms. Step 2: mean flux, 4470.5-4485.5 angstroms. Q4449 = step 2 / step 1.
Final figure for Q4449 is 1.32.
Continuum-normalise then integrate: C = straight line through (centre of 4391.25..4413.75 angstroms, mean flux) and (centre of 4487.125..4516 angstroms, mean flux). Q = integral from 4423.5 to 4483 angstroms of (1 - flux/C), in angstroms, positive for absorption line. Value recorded 3.4 angstroms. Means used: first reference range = 4.81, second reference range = 6.67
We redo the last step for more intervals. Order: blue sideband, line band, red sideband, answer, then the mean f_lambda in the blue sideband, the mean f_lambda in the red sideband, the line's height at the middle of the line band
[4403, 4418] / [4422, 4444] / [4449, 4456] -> -1.5 angstroms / 4.37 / 5.16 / 4.79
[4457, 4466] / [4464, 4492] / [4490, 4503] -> -2.5 angstroms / 5.03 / 6.36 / 5.66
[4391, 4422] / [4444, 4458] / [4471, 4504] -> 1.0 angstroms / 4.89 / 6.37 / 5.7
